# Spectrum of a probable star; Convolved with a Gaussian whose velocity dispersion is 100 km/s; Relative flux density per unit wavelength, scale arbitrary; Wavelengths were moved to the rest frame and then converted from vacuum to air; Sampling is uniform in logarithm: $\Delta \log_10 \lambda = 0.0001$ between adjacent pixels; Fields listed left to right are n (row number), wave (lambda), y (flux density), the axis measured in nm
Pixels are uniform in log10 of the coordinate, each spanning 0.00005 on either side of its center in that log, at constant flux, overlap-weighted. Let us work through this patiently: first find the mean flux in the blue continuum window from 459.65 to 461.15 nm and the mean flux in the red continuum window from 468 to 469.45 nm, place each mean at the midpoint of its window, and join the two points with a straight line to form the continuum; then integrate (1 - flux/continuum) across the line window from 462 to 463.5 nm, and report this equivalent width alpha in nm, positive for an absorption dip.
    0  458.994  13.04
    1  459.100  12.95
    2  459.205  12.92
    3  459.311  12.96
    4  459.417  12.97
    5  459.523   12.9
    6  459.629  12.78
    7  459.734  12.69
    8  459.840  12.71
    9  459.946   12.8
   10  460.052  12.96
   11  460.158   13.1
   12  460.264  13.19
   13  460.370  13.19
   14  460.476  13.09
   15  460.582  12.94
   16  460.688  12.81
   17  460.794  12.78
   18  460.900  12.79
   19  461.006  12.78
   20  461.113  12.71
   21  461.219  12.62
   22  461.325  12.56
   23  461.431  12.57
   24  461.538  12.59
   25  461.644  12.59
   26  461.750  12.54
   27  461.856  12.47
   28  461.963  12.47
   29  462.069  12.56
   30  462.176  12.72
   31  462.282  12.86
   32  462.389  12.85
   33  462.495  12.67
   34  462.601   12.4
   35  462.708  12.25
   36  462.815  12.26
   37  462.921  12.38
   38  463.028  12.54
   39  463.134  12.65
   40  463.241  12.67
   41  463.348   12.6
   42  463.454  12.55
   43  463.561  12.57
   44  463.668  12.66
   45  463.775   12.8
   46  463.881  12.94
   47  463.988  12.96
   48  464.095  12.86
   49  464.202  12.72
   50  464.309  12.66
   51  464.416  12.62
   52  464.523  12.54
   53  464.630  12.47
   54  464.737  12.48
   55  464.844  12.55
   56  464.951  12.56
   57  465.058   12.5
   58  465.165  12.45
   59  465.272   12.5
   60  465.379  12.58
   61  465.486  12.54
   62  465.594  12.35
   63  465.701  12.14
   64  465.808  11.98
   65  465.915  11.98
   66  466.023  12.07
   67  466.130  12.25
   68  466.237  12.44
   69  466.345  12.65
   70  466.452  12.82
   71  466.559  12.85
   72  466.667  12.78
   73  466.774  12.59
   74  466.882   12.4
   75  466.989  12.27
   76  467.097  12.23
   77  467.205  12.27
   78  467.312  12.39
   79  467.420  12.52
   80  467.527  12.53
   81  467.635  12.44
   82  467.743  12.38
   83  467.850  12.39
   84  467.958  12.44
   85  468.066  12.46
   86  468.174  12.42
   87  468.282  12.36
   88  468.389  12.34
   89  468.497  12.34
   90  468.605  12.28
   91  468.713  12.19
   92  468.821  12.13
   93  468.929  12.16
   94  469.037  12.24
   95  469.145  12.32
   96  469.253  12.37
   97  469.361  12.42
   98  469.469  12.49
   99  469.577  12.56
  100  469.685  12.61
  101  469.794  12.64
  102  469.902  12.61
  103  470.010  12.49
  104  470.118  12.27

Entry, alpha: 0.019 nm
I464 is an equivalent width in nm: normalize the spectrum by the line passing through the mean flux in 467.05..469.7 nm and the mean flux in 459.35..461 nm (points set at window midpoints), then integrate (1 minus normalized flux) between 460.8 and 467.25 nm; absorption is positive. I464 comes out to 0.06 nm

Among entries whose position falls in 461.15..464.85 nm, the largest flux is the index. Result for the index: 12.96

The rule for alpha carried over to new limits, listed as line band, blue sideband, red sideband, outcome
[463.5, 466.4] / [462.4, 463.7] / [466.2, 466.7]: 0.026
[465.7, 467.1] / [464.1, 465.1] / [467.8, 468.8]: 0.007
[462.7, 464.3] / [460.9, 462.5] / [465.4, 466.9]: -0.011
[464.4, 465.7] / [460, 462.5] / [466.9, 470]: 0.008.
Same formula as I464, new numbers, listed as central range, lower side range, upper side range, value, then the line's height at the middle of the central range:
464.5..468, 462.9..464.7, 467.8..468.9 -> 0.013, 12.5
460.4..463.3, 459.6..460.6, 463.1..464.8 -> 0.042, 12.8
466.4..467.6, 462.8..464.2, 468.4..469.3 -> -0.011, 12.4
